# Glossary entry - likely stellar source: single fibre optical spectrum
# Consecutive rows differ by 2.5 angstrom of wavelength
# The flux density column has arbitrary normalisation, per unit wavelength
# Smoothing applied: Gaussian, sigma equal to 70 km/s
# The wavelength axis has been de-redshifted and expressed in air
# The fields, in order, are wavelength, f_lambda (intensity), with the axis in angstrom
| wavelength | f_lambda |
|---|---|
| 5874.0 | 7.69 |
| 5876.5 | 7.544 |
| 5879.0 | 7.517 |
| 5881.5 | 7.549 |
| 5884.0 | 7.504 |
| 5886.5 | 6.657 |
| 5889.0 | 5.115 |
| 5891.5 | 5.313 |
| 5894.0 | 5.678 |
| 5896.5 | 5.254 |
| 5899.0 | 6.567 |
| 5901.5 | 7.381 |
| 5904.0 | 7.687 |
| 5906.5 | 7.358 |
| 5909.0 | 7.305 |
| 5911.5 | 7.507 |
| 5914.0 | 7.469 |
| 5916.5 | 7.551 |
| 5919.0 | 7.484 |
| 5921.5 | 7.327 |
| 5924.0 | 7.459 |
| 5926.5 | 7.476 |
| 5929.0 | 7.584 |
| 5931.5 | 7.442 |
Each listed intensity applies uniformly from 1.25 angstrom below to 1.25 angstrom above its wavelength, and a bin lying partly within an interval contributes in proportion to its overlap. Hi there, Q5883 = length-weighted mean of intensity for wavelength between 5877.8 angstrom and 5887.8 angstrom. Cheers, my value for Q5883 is 7.29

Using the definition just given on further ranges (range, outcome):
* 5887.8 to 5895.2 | 5.37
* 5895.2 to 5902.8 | 6.4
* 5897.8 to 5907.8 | 7.25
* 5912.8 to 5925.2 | 7.46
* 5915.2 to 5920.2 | 7.52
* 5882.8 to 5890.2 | 6.43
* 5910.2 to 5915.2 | 7.49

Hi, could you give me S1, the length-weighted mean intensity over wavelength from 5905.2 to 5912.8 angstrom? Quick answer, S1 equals 7.39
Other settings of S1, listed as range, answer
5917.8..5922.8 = 7.41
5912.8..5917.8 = 7.51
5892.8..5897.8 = 5.47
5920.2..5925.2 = 7.39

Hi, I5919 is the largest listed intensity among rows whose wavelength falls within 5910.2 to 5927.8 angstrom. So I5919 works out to 7.551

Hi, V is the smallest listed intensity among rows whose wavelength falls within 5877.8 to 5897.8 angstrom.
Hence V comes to 5.115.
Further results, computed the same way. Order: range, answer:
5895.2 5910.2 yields 5.254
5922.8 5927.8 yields 7.459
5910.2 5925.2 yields 7.327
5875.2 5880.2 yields 7.517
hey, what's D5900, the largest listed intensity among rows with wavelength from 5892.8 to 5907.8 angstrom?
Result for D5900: 7.687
